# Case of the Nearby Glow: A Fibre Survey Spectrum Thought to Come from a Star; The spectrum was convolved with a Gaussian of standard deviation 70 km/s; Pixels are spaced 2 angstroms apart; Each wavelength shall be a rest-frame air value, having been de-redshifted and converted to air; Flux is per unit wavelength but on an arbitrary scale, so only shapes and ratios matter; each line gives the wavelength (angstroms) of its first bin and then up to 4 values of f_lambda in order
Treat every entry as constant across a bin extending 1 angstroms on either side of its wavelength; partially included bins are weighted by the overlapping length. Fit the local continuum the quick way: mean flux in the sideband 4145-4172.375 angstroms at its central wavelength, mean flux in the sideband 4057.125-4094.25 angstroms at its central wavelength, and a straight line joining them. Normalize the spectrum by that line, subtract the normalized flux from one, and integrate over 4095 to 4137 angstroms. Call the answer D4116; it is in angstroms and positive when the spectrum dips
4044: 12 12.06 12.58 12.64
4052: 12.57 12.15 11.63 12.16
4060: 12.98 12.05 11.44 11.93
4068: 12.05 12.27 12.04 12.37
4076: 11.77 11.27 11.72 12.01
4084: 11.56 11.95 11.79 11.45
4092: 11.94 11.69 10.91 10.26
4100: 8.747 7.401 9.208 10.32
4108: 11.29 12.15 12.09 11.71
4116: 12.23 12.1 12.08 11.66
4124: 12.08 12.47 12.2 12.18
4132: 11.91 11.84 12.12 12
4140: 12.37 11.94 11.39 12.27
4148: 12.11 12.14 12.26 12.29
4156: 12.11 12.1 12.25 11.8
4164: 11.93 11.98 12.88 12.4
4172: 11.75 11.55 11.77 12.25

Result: 2.7 angstroms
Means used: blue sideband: 11.9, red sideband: 12.2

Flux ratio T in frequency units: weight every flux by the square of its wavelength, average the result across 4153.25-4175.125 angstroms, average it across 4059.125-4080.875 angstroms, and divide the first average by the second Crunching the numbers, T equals 1.06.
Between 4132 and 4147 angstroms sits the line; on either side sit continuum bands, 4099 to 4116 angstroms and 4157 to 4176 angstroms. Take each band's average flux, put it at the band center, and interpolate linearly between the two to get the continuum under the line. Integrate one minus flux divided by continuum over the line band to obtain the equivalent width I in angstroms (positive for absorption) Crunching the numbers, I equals -0.9 angstroms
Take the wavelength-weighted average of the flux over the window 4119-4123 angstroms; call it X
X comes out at 11.9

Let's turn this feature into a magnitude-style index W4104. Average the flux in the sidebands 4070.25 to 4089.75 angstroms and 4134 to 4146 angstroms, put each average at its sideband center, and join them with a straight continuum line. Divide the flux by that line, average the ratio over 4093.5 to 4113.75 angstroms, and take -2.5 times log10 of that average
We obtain 0.14 mag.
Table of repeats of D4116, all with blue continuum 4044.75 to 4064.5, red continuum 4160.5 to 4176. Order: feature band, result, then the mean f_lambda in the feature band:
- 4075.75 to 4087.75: 0.5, 11.7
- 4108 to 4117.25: 0.1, 12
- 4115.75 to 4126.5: 0.0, 12.1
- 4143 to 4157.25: 0.0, 12.1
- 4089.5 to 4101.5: 1.5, 10.7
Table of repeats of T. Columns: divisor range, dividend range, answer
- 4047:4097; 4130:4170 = 1.05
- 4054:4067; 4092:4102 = 0.87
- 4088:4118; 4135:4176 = 1.14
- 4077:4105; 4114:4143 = 1.13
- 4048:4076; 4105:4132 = 1.00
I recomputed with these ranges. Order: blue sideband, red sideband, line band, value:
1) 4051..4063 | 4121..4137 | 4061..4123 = 3.87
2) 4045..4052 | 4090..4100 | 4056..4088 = -0.69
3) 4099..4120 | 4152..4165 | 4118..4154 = -1.81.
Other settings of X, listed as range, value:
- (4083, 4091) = 11.7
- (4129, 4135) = 12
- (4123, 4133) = 12.2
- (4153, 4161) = 12.2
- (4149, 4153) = 12.2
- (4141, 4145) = 11.7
